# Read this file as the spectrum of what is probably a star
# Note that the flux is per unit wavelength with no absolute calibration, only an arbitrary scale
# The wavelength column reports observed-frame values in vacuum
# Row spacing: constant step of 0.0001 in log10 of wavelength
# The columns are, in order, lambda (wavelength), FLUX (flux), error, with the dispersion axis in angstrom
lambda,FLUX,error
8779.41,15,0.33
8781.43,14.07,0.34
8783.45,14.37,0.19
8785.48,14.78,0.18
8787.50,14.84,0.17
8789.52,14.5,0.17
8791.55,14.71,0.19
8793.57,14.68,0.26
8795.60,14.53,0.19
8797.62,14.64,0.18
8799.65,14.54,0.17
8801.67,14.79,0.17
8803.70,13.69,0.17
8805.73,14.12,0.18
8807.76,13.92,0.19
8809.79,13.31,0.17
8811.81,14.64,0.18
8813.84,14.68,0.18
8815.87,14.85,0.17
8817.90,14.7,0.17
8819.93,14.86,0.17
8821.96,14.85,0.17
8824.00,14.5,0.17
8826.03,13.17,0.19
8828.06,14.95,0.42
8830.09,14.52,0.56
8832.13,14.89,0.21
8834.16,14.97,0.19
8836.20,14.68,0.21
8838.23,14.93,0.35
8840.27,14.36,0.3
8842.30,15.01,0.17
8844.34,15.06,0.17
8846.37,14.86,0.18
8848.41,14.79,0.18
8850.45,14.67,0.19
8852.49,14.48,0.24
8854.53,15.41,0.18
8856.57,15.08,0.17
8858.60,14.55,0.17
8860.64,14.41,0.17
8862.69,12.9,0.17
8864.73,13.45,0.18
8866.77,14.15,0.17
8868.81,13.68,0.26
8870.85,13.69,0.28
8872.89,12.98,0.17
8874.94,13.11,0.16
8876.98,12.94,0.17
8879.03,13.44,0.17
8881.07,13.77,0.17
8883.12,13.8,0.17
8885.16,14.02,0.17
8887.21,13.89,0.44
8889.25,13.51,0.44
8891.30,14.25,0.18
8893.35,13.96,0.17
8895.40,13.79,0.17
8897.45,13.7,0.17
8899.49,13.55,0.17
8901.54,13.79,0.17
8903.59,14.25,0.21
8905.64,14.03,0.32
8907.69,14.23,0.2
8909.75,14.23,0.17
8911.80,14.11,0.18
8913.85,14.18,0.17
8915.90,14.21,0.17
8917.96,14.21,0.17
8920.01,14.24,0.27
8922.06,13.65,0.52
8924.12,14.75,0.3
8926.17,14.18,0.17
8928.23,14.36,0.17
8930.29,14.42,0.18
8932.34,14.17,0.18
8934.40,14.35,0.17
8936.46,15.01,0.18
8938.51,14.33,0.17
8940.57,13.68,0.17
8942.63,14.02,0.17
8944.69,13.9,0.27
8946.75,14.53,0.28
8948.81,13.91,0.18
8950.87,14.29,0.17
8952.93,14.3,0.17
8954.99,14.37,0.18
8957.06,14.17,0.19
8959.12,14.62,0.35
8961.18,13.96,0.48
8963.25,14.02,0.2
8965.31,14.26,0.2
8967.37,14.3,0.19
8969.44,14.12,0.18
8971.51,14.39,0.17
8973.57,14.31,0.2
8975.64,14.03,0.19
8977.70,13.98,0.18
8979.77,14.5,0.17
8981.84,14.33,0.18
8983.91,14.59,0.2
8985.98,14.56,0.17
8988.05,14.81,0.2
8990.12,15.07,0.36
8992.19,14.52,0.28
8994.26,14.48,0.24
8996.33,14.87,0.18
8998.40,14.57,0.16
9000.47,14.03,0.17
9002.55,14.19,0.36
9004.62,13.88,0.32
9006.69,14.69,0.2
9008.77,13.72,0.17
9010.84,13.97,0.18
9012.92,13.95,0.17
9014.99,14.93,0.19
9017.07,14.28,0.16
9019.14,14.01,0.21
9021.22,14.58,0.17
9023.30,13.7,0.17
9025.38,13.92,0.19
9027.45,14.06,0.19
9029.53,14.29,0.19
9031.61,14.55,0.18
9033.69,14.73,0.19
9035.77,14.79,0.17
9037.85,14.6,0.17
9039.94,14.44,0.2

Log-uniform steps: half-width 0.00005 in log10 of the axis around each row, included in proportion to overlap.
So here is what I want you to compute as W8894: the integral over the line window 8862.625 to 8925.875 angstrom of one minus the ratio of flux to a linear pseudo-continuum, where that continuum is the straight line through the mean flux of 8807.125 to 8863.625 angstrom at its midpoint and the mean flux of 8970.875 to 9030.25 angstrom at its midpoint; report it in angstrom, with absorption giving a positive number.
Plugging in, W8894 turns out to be 2.8 angstrom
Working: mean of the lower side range 14.6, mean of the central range 13.8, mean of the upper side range 14.3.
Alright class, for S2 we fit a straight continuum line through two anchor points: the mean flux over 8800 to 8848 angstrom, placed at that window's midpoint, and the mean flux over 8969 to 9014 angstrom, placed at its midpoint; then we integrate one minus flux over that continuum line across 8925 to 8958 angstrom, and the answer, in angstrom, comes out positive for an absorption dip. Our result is 0.35 angstrom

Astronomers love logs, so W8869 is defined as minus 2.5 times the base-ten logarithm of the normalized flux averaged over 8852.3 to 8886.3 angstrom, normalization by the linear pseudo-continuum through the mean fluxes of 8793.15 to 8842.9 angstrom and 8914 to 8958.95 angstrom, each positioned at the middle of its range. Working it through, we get 0.041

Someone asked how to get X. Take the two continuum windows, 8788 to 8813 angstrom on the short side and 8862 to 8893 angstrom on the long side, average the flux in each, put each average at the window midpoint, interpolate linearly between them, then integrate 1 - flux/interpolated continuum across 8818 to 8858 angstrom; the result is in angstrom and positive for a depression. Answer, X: -2.2 angstrom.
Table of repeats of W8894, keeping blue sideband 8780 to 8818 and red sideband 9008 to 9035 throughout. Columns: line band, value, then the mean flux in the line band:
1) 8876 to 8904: 1.2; 13.8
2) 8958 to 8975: 0.0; 14.2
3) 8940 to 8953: 0.2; 14.1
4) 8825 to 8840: -0.2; 14.6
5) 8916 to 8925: 0.1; 14.2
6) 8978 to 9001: -0.5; 14.6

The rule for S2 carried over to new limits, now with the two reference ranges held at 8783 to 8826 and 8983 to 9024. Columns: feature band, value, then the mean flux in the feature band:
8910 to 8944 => 0.4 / 14.2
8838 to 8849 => -0.3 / 14.8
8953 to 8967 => 0.2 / 14.2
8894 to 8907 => 0.5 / 13.9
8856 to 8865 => 0.2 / 14.1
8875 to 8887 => 0.7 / 13.6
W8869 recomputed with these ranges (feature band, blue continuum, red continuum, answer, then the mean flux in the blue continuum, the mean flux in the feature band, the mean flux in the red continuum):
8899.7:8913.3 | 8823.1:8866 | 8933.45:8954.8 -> 0.02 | 14.6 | 14.1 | 14.2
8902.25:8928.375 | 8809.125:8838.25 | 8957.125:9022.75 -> 0.02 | 14.6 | 14.2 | 14.3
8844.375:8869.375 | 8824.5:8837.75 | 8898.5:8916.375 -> 0.00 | 14.5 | 14.4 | 14.1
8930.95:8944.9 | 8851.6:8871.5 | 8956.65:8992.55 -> 0.01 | 14.2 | 14.2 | 14.4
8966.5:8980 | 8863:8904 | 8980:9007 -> 0.01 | 13.7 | 14.2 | 14.5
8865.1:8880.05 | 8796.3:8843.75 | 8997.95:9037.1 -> 0.08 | 14.5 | 13.4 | 14.3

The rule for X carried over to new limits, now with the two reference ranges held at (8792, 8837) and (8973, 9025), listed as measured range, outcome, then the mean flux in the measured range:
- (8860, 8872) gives 0.6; 13.7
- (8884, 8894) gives 0.3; 13.9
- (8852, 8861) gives -0.2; 14.8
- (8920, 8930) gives 0.1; 14.2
